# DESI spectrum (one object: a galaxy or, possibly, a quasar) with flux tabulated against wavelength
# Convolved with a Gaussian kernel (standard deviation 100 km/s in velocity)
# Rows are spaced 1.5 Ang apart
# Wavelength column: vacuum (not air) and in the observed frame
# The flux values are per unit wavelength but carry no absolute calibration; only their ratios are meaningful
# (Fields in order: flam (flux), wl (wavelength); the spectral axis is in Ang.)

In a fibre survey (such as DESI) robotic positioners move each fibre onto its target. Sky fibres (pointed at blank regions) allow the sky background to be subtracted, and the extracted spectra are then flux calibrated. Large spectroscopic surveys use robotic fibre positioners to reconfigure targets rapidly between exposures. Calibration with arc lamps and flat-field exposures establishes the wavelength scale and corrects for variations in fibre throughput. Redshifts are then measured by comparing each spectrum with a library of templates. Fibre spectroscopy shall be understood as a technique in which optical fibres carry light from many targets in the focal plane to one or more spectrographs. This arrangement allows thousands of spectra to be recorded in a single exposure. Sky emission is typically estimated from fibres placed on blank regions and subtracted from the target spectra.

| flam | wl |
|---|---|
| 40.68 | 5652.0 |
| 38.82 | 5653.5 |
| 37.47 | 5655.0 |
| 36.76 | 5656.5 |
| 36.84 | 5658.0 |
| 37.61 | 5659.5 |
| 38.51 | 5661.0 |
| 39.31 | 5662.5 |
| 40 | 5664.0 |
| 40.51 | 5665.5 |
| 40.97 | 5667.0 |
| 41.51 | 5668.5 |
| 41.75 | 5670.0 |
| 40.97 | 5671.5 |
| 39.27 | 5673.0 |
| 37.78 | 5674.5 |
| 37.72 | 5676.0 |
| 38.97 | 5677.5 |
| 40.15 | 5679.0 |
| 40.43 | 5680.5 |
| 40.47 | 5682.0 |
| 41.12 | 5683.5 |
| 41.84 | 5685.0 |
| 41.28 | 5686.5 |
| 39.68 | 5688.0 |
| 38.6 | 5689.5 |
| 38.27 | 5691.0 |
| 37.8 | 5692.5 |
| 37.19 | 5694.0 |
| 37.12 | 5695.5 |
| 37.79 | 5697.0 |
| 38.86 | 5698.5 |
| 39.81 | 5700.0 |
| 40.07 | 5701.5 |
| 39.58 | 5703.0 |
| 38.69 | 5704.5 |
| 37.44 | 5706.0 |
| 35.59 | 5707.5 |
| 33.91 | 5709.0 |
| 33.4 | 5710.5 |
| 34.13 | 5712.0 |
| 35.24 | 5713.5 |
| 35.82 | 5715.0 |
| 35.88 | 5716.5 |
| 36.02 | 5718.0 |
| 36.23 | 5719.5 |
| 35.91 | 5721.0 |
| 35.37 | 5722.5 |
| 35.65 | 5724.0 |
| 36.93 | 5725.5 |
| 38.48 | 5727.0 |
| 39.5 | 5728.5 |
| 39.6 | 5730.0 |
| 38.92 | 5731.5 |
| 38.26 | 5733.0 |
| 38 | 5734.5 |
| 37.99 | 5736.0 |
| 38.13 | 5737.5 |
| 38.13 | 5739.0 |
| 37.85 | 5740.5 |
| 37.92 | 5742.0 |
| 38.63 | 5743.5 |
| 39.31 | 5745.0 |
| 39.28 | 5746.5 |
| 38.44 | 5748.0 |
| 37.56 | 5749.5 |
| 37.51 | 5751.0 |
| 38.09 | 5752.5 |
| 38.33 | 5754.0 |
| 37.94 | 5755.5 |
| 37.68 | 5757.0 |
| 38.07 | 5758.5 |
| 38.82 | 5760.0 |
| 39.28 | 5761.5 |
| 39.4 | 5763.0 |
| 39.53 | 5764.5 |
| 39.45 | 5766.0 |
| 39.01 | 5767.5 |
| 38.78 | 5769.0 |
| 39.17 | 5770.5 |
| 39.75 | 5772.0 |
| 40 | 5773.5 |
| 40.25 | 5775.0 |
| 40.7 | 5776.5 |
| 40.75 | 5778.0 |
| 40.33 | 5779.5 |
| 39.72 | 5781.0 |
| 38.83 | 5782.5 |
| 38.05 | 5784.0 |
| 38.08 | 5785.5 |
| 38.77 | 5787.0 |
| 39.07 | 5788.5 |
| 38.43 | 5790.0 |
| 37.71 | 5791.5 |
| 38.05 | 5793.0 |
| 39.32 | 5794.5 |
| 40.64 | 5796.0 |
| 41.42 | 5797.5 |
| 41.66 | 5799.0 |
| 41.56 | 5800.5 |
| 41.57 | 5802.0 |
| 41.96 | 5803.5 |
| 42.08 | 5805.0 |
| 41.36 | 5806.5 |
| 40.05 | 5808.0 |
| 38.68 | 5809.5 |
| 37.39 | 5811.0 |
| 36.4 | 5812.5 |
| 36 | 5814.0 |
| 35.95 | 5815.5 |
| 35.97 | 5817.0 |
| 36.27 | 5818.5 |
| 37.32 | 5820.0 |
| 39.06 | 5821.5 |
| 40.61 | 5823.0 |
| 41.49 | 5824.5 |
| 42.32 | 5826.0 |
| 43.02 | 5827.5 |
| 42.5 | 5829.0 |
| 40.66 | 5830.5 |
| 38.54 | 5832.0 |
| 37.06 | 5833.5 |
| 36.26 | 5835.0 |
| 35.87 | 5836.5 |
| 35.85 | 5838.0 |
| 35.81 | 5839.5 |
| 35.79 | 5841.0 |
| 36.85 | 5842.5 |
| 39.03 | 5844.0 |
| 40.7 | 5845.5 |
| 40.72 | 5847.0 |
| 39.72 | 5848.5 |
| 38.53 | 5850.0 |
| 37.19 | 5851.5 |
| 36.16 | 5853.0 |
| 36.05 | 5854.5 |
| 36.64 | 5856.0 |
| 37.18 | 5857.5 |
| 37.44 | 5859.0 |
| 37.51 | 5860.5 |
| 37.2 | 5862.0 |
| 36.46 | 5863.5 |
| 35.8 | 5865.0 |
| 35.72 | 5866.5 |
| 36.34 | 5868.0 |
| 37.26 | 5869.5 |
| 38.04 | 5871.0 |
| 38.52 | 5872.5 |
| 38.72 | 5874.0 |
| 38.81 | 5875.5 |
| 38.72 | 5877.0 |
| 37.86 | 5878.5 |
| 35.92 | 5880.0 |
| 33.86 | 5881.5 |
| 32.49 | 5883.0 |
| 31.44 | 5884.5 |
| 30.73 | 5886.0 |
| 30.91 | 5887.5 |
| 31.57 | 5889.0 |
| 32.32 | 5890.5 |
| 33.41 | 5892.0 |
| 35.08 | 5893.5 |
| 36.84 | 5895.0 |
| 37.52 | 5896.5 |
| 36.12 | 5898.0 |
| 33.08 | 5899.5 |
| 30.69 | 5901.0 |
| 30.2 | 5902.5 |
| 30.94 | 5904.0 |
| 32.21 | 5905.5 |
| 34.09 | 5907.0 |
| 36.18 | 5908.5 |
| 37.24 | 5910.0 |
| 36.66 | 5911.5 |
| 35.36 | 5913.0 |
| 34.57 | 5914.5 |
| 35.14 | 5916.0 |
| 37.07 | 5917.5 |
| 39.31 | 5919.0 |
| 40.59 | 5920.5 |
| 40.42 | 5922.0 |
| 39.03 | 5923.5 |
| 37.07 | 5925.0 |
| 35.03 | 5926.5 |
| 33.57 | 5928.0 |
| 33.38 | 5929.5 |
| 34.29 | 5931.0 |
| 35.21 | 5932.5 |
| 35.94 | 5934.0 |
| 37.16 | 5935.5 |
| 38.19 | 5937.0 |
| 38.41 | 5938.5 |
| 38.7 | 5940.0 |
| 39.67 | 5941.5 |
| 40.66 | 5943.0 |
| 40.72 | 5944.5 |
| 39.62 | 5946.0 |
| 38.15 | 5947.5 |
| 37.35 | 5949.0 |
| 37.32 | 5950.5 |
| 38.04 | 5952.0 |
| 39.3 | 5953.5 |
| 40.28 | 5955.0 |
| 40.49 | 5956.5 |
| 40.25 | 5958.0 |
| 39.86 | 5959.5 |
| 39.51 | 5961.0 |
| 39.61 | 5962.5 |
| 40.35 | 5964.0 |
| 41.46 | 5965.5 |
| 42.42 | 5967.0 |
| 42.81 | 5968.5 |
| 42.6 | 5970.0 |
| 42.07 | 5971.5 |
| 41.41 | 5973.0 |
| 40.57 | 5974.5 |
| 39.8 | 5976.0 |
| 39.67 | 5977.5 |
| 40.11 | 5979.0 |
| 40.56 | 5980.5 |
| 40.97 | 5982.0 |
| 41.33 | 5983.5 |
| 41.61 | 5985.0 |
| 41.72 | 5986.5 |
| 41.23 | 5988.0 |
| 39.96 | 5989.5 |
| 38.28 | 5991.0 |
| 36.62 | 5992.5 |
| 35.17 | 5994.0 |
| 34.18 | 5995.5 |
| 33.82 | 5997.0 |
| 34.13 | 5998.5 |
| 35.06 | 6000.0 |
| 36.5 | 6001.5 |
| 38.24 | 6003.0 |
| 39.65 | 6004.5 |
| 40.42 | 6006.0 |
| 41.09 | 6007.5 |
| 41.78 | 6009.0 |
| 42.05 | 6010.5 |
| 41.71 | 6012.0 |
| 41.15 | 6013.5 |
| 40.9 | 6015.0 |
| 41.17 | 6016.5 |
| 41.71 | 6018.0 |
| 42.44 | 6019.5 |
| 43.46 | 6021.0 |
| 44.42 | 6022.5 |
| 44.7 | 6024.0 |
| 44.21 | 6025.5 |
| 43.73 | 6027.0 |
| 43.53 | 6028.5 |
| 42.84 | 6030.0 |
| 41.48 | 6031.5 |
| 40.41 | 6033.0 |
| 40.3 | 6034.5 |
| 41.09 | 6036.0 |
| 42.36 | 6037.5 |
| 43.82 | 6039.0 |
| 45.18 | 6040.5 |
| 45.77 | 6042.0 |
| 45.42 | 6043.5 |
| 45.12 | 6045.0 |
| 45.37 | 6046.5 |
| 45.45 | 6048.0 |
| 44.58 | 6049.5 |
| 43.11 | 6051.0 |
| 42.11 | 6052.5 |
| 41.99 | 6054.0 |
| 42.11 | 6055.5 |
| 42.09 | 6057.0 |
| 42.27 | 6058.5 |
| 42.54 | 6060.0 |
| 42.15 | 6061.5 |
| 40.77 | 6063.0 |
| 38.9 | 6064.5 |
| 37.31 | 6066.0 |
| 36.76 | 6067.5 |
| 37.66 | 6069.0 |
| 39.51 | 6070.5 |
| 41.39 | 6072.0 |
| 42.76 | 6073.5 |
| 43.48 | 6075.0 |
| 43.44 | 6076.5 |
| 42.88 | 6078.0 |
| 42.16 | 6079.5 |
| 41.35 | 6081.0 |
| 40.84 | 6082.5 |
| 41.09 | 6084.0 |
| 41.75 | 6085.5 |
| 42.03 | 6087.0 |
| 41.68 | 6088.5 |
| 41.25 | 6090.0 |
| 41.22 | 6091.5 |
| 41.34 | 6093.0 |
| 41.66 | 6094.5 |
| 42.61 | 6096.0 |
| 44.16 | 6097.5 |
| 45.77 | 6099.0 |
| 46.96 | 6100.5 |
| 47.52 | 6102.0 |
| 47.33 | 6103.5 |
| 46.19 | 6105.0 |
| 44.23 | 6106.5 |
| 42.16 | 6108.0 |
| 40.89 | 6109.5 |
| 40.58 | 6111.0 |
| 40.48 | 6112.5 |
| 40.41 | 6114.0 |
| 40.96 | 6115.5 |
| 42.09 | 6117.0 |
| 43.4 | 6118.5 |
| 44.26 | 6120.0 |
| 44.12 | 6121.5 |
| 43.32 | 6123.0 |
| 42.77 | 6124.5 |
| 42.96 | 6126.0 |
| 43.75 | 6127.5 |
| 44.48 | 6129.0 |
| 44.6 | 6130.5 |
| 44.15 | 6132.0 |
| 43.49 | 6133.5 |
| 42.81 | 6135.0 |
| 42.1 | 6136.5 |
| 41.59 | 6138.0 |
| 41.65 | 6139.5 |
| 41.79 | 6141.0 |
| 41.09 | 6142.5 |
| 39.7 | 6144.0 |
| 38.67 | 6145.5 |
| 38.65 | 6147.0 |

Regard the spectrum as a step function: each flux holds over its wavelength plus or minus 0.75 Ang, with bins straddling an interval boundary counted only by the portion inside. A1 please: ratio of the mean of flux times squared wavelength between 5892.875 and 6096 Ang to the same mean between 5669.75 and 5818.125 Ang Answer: 1.12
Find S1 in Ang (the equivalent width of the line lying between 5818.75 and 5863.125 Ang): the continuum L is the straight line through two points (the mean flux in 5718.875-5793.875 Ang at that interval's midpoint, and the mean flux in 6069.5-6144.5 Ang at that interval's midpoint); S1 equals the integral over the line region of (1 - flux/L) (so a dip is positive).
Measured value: 1.3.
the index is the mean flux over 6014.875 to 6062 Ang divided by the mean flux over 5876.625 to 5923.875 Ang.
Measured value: 1.24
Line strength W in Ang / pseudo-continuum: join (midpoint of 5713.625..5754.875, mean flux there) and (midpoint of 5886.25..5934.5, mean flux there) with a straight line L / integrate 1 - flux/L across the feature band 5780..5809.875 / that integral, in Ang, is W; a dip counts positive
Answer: -2.55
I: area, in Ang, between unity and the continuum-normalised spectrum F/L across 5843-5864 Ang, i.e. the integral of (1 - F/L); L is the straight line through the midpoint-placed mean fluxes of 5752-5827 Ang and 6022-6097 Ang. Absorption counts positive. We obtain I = 1.1 Ang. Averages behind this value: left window 39.2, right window 42.2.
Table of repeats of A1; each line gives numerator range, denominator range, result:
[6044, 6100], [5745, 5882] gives 1.19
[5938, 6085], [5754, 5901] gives 1.15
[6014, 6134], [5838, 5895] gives 1.26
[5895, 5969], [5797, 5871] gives 1.01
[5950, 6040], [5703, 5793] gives 1.16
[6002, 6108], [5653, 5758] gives 1.25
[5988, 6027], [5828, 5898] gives 1.14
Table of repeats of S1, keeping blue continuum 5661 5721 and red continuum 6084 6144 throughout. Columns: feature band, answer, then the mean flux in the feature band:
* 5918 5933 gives 1.50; 36.8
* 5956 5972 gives 0.11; 41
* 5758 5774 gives 0.01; 39.2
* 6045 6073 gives 0.50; 41.6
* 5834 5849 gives 0.91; 37.6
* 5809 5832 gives 0.53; 38.9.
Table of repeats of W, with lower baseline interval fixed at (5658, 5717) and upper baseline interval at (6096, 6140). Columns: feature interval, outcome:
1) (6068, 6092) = 0.84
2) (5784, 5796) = 0.34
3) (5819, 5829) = -0.14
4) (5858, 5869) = 1.06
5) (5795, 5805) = -0.41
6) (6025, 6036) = 0.05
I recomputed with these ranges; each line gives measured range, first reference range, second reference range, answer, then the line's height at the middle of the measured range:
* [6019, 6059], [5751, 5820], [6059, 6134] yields -1.5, 41.8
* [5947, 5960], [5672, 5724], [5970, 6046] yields 0.4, 40.4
